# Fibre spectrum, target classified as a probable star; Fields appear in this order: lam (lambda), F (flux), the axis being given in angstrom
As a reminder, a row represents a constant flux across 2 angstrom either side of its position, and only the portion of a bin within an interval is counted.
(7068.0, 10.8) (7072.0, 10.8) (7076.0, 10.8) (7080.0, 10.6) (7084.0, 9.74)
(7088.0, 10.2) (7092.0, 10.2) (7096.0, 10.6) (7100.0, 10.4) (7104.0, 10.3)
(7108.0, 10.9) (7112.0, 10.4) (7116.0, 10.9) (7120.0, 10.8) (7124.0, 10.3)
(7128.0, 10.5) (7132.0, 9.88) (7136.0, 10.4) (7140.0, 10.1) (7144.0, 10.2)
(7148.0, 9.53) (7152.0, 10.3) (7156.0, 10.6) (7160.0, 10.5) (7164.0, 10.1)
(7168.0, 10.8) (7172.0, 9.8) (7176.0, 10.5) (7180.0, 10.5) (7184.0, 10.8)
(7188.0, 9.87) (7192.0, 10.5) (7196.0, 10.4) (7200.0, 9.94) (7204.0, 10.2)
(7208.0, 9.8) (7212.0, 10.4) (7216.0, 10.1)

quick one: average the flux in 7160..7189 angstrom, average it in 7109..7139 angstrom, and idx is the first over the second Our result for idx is 0.99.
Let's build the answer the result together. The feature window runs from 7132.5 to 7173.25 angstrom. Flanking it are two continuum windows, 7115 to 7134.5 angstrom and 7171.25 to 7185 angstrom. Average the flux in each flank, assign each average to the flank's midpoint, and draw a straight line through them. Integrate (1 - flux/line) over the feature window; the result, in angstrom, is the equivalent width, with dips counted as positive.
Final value 0.82 angstrom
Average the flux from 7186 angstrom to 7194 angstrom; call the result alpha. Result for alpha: 10.2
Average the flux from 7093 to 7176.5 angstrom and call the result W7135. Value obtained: 10.4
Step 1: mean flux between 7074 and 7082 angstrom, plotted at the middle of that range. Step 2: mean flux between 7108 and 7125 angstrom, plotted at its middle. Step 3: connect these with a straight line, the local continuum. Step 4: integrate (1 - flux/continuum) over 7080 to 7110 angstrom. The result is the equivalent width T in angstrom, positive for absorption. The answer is 0.9 angstrom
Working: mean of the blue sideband 10.7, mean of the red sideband 10.7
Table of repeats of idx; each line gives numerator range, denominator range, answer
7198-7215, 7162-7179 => 0.98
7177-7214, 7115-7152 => 1.00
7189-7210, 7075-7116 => 0.97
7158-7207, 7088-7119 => 0.98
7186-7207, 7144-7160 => 1.00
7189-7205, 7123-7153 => 1.01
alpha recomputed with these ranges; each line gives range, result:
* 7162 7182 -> 10.3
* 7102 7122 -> 10.7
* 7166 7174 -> 10.3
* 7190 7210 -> 10.2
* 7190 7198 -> 10.4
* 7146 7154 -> 9.91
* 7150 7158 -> 10.4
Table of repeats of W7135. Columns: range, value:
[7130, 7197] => 10.3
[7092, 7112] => 10.5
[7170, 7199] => 10.3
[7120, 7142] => 10.3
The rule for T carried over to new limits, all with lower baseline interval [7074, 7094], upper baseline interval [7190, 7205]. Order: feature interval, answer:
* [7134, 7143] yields 0.04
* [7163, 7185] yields -0.30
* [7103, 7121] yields -0.66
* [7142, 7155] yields 0.29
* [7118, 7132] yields -0.20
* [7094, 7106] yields -0.15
